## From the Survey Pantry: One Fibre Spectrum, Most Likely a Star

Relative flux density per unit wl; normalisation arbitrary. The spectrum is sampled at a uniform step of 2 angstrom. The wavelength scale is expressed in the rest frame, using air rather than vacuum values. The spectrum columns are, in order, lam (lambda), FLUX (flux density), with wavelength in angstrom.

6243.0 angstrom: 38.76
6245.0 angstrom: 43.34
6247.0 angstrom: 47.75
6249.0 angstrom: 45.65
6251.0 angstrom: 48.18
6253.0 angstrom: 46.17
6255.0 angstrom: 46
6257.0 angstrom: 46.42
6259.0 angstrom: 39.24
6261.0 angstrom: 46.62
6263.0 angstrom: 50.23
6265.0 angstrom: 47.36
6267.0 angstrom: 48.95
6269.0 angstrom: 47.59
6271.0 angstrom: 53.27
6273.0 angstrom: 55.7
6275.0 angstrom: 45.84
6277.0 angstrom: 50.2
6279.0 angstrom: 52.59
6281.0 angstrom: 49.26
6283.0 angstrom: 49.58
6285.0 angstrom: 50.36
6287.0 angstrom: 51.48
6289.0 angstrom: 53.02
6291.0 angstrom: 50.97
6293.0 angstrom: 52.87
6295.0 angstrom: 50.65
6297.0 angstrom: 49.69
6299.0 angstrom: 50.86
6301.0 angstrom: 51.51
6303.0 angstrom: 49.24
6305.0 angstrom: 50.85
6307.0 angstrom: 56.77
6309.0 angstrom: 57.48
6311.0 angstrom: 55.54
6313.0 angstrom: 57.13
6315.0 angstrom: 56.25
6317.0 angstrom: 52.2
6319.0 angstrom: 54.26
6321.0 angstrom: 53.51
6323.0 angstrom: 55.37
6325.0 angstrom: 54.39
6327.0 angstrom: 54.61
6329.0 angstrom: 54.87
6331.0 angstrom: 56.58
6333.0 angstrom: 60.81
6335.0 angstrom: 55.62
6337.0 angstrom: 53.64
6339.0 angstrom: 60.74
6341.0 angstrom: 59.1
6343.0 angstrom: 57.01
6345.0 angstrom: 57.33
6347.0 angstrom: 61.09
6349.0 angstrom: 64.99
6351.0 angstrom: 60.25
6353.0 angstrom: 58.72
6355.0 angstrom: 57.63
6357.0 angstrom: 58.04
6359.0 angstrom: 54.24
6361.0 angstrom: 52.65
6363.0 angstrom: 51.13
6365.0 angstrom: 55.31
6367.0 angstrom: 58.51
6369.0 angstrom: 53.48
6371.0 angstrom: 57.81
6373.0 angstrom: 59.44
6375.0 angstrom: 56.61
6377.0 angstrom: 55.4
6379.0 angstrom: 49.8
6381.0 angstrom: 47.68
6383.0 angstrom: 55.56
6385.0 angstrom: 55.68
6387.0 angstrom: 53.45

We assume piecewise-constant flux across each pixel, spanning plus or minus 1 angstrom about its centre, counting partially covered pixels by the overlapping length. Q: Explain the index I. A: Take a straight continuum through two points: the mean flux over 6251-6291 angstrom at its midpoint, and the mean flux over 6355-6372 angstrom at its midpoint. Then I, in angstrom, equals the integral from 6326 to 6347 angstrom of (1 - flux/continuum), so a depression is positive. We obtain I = -1.5 angstrom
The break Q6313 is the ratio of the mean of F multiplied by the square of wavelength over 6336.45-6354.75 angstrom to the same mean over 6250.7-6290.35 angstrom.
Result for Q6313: 1.24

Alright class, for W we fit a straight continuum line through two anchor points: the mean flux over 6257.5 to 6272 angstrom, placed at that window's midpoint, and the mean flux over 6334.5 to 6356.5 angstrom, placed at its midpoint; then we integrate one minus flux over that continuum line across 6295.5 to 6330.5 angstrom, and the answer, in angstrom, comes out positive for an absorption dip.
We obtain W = 0.3 angstrom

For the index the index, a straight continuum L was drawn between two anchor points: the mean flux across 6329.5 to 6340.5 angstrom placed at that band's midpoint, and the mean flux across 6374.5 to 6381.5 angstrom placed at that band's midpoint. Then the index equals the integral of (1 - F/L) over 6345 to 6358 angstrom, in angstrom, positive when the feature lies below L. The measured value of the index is -1.0 angstrom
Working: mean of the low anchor 57.4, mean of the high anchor 52.4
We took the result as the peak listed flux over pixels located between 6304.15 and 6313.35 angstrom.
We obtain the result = 57.48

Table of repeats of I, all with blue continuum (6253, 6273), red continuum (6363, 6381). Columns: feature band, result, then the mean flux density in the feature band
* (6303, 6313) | -0.8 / 54.8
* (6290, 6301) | -0.3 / 51.1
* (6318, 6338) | -1.3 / 55.4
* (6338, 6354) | -2.0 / 59.9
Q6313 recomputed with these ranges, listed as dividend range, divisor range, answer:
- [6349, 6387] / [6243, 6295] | 1.18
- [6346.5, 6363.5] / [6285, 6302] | 1.15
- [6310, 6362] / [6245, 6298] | 1.18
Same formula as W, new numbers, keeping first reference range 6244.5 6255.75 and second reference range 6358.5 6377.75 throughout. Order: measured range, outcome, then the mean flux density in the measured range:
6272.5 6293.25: -0.9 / 50.9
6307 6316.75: -1.0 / 56.3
